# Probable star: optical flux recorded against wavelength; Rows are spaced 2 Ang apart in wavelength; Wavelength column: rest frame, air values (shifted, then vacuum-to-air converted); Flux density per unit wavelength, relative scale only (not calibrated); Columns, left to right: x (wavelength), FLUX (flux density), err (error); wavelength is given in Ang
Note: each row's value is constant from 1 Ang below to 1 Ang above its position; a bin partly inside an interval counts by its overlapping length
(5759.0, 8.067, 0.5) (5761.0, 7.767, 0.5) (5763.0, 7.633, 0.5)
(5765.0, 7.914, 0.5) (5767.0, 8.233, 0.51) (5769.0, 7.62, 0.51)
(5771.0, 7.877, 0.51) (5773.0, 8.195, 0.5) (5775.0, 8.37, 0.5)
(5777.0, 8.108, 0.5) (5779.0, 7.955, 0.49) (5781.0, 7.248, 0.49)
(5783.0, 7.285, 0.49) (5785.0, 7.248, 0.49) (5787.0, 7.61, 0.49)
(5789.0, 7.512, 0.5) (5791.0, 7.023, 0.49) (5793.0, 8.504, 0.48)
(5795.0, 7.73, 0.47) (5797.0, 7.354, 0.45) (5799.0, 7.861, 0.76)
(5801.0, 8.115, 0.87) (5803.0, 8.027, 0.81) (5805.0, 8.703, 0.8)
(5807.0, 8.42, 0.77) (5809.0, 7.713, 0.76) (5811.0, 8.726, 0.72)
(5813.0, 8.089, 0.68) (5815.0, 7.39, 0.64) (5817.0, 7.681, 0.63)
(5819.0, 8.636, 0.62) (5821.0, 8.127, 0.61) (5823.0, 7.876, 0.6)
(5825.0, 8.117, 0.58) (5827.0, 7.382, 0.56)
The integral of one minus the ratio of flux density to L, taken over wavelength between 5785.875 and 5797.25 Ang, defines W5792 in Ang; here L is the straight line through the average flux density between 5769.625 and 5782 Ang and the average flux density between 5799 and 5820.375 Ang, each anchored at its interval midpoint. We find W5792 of 0.6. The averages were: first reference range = 7.95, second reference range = 8.14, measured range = 7.64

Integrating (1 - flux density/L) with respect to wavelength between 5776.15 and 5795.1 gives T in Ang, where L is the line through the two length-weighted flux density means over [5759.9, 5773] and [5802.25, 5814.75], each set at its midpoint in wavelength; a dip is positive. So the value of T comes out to 1.0 Ang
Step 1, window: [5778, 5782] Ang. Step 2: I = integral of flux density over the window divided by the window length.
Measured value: 7.6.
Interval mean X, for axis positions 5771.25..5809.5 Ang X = 7.84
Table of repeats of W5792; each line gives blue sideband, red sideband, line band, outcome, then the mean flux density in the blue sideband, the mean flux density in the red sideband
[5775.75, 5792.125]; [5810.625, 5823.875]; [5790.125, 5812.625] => -0.7 Ang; 7.52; 8.05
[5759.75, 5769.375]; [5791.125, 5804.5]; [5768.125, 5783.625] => 0.0 Ang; 7.85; 7.9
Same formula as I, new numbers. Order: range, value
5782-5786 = 7.27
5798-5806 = 8.18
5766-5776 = 8.06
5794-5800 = 7.65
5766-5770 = 7.93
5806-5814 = 8.24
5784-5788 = 7.43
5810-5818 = 7.97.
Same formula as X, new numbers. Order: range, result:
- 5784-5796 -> 7.6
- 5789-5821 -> 7.99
